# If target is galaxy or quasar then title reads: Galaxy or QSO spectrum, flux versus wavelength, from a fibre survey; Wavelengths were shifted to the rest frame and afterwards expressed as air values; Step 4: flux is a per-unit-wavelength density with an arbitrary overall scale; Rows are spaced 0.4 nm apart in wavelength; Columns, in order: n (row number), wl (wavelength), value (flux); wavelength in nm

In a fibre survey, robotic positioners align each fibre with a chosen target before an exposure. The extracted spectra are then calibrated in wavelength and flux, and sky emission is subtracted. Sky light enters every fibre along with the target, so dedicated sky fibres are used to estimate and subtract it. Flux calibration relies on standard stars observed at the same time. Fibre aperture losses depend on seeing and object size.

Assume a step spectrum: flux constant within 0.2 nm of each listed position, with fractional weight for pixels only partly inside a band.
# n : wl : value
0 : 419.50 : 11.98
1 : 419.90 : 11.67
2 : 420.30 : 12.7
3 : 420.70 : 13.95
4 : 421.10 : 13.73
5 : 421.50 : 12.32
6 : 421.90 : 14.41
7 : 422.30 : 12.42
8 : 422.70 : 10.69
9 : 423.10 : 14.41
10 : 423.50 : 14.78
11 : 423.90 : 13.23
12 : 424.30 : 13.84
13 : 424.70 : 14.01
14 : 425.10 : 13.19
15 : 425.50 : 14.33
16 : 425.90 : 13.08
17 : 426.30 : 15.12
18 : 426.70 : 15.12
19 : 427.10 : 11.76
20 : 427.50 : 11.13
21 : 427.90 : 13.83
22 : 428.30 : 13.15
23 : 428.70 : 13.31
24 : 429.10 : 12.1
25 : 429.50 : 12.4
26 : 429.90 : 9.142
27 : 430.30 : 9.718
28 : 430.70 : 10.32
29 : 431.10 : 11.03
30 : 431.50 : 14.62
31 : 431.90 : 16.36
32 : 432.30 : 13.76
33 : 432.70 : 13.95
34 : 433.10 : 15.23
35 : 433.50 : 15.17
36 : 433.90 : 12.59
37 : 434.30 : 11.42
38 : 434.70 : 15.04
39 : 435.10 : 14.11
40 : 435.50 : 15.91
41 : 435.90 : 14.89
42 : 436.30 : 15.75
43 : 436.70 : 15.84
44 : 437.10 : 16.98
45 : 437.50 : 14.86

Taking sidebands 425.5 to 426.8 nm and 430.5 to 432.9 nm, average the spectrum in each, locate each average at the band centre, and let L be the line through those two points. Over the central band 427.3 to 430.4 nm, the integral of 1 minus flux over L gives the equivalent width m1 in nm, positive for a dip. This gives 0.44 nm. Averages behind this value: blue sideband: 14.4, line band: 11.9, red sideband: 13.3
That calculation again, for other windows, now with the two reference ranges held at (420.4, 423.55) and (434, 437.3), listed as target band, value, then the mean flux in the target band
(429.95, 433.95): 0.37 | 13.1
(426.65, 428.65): 0.15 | 12.9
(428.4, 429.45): 0.10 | 12.7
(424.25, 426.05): -0.01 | 13.7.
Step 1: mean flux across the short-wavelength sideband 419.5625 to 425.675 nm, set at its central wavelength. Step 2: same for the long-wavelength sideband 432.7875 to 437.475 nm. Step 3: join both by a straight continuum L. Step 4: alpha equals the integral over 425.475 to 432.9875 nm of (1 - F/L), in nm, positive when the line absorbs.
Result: 0.65 nm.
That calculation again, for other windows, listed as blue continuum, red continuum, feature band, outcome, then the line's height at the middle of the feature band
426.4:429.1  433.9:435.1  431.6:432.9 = -0.146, 13.2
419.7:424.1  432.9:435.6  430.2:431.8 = 0.236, 13.9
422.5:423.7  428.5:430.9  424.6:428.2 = -0.369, 12.2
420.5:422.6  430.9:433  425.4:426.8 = -0.082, 13.6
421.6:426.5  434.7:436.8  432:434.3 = 0.136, 14.9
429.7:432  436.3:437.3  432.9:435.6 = 0.026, 14.3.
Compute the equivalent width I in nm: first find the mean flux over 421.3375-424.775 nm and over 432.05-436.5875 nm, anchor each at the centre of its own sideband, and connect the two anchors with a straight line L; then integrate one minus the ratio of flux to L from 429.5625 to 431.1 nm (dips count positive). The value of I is 0.426 nm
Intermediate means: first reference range 13.3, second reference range 14.4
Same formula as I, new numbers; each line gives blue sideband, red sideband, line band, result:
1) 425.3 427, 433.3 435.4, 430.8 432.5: 0.024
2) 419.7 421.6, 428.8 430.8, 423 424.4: -0.209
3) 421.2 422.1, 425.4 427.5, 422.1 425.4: 0.034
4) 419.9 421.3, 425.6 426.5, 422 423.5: 0.070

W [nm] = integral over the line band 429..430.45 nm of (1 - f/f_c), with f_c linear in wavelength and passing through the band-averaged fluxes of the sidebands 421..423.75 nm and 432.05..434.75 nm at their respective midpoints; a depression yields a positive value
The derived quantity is 0.30 nm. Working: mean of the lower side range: 13.2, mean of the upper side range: 13.9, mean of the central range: 10.8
